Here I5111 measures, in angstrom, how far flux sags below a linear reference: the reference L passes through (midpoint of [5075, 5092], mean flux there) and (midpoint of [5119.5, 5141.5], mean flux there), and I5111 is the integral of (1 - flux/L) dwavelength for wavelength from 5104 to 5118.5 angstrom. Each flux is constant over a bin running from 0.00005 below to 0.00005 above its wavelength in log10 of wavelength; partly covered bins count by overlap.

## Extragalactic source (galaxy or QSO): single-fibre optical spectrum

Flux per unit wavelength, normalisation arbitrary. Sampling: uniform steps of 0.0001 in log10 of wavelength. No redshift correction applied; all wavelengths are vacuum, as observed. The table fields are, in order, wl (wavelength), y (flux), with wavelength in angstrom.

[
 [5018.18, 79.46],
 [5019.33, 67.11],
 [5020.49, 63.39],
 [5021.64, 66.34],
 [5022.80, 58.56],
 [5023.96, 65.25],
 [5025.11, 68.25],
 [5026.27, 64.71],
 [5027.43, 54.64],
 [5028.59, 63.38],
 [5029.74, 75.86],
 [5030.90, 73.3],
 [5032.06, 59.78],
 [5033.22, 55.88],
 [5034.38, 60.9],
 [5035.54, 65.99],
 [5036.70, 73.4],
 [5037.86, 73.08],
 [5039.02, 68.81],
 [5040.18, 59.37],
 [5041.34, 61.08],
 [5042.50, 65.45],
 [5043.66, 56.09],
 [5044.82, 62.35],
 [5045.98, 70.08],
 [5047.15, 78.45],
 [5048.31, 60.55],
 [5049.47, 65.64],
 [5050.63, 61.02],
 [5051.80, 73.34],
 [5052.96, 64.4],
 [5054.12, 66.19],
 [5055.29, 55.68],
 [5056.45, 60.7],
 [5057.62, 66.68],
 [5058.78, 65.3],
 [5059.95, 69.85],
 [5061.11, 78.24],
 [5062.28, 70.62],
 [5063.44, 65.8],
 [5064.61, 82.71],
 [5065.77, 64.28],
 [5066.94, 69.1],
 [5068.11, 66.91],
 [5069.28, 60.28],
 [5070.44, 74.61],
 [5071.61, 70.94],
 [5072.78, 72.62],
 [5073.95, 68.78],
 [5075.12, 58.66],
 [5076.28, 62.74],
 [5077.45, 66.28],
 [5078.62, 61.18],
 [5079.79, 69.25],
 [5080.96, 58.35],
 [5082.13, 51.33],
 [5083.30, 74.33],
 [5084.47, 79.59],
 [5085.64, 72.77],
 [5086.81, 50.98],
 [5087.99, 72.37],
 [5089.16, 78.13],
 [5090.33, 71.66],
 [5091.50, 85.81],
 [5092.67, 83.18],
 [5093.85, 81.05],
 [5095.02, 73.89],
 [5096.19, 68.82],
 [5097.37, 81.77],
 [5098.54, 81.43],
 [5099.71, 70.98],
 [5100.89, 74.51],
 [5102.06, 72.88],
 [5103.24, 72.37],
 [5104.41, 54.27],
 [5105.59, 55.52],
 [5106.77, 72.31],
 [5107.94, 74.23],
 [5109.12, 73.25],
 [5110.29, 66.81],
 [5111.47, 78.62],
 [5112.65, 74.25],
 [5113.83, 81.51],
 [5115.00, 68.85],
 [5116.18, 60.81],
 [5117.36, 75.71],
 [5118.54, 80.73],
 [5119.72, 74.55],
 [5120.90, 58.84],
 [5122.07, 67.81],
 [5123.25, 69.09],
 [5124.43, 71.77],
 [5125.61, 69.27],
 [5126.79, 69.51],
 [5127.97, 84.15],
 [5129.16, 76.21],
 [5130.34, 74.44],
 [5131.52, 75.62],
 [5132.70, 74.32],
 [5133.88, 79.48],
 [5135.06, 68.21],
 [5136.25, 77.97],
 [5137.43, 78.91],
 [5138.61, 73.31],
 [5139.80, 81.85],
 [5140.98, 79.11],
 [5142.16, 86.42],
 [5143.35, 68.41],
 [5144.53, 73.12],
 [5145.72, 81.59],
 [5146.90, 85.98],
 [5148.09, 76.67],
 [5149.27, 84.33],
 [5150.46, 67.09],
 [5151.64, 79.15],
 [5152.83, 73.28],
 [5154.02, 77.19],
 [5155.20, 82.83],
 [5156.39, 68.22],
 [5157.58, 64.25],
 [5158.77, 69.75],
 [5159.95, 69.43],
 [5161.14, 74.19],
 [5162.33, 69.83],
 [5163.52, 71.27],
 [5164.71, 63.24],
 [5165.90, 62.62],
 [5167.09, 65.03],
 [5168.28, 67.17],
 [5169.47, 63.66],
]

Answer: 0.23 angstrom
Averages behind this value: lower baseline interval 67.7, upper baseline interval 73.9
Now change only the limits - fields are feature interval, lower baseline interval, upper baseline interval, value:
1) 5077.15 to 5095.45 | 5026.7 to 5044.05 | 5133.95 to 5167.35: -0.5 angstrom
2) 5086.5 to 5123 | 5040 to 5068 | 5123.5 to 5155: 0.0 angstrom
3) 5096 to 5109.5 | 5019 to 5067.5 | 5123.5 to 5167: 0.0 angstrom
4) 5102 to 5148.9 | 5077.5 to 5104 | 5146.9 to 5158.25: 0.2 angstrom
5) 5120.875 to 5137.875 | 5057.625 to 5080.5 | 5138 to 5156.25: 0.5 angstrom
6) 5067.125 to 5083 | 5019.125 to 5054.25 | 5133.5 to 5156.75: 1.0 angstrom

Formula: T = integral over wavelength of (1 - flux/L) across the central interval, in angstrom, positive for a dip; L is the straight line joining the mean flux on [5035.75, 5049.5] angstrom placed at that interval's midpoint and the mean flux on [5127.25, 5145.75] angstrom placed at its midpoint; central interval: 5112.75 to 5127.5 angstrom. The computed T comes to 0.8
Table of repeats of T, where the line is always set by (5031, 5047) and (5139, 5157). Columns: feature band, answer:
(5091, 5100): -0.9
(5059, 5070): -0.3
